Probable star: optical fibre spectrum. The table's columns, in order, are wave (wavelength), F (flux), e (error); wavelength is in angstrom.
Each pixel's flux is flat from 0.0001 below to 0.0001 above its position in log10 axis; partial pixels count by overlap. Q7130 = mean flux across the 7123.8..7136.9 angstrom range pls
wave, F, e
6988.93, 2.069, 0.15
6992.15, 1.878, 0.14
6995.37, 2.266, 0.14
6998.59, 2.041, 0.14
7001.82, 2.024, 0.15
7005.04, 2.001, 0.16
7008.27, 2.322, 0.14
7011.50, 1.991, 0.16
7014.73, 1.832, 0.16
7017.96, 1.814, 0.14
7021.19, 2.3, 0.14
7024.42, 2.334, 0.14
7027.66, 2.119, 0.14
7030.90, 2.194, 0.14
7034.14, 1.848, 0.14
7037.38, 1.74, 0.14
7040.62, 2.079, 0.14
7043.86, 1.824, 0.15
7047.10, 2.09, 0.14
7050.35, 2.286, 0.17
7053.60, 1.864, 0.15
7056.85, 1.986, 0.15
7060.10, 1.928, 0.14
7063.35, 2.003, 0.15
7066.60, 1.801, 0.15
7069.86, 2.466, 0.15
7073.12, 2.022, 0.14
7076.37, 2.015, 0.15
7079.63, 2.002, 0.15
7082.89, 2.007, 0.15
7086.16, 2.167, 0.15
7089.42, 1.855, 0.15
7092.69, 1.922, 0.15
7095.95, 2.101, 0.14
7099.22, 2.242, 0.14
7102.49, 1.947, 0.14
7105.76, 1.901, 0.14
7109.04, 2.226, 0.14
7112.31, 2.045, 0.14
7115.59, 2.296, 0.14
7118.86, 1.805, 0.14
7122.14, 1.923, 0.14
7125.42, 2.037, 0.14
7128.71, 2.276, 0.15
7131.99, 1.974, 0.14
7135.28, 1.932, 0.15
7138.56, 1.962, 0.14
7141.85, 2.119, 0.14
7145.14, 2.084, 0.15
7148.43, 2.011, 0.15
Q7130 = 2.05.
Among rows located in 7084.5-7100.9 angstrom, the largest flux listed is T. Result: 2.242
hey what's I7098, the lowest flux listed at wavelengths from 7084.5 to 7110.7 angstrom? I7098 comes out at 1.855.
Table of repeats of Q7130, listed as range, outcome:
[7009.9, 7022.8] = 1.98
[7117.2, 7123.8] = 1.87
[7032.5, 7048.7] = 1.92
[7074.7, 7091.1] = 2.01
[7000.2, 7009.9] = 2.11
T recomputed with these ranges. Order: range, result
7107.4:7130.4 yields 2.296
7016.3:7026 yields 2.334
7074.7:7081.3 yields 2.015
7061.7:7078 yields 2.466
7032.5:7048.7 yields 2.09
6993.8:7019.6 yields 2.322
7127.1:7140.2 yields 2.276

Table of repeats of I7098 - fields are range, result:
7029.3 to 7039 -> 1.74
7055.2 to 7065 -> 1.928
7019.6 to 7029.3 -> 2.119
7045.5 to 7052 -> 2.09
